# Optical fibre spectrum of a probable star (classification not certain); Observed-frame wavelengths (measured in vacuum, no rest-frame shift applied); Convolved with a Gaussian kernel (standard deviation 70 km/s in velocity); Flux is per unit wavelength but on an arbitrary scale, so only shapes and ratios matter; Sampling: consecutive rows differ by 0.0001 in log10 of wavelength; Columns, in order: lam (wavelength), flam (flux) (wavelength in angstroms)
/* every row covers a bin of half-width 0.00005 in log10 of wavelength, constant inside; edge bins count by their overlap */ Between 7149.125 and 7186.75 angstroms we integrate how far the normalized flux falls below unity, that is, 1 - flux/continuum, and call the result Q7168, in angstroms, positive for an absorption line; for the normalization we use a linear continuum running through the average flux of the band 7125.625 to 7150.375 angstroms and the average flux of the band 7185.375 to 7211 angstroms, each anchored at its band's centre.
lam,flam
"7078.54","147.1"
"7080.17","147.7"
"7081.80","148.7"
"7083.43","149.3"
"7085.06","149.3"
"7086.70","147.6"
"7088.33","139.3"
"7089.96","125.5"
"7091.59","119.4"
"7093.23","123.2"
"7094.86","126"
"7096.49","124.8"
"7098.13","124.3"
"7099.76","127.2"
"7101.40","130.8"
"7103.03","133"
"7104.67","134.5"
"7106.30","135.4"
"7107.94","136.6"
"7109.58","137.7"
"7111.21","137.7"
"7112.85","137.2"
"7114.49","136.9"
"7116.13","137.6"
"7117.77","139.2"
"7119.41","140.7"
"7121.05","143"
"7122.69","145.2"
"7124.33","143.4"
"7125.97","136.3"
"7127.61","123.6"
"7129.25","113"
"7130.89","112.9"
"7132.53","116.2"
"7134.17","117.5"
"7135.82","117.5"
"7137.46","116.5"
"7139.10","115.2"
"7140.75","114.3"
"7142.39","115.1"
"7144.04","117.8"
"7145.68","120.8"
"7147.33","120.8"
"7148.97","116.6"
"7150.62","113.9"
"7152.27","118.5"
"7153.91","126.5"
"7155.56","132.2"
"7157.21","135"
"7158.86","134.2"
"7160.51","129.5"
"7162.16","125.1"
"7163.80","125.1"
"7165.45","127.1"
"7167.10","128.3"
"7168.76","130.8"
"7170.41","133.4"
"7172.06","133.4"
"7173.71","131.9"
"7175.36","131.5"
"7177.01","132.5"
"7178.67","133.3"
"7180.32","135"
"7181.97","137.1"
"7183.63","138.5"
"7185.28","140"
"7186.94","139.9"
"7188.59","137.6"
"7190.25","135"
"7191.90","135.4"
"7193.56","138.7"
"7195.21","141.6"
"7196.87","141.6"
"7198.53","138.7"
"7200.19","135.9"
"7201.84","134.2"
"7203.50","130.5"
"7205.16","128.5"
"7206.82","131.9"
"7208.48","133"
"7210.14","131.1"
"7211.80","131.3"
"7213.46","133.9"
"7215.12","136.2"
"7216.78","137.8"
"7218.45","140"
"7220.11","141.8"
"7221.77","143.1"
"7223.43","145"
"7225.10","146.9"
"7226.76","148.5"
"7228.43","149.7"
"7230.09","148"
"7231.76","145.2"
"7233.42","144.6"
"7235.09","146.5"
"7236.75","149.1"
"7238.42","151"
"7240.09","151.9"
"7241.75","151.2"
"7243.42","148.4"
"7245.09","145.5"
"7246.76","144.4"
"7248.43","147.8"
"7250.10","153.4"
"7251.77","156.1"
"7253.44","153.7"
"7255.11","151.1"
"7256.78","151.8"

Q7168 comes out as -1.11 angstroms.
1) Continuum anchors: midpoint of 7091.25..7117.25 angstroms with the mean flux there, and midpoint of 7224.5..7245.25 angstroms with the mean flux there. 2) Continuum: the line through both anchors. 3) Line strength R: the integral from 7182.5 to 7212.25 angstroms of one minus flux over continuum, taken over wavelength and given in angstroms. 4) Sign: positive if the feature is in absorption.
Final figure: 1.6 angstroms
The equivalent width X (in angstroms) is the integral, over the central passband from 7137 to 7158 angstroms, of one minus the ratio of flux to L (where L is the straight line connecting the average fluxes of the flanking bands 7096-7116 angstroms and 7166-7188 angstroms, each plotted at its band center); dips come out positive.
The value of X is 2.1 angstroms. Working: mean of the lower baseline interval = 133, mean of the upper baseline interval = 134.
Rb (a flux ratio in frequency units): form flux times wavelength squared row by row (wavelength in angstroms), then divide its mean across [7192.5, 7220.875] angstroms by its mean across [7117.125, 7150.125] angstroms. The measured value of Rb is 1.12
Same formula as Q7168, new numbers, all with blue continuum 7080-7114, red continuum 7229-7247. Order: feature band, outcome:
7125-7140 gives 2.1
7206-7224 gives 1.1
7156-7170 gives 1.1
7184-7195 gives 0.4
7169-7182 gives 0.8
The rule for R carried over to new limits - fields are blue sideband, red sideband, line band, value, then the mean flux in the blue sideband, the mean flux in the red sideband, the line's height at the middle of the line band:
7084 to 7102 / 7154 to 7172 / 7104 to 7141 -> 0.11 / 131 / 130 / 131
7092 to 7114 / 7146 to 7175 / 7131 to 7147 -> 1.49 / 131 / 127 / 129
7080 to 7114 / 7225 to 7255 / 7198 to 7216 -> 1.56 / 135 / 149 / 146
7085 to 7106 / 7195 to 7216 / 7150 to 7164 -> 0.61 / 131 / 134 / 133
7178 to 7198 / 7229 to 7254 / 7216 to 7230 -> 0.09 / 138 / 149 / 145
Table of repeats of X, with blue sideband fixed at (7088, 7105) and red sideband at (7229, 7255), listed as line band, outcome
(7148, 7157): 0.89 angstroms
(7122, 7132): 0.27 angstroms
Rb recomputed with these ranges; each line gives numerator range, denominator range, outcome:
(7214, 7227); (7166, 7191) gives 1.07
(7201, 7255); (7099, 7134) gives 1.11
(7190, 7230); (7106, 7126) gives 1.02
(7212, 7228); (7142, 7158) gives 1.18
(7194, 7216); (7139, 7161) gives 1.12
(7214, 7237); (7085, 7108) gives 1.14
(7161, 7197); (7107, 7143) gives 1.06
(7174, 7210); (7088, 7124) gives 1.04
